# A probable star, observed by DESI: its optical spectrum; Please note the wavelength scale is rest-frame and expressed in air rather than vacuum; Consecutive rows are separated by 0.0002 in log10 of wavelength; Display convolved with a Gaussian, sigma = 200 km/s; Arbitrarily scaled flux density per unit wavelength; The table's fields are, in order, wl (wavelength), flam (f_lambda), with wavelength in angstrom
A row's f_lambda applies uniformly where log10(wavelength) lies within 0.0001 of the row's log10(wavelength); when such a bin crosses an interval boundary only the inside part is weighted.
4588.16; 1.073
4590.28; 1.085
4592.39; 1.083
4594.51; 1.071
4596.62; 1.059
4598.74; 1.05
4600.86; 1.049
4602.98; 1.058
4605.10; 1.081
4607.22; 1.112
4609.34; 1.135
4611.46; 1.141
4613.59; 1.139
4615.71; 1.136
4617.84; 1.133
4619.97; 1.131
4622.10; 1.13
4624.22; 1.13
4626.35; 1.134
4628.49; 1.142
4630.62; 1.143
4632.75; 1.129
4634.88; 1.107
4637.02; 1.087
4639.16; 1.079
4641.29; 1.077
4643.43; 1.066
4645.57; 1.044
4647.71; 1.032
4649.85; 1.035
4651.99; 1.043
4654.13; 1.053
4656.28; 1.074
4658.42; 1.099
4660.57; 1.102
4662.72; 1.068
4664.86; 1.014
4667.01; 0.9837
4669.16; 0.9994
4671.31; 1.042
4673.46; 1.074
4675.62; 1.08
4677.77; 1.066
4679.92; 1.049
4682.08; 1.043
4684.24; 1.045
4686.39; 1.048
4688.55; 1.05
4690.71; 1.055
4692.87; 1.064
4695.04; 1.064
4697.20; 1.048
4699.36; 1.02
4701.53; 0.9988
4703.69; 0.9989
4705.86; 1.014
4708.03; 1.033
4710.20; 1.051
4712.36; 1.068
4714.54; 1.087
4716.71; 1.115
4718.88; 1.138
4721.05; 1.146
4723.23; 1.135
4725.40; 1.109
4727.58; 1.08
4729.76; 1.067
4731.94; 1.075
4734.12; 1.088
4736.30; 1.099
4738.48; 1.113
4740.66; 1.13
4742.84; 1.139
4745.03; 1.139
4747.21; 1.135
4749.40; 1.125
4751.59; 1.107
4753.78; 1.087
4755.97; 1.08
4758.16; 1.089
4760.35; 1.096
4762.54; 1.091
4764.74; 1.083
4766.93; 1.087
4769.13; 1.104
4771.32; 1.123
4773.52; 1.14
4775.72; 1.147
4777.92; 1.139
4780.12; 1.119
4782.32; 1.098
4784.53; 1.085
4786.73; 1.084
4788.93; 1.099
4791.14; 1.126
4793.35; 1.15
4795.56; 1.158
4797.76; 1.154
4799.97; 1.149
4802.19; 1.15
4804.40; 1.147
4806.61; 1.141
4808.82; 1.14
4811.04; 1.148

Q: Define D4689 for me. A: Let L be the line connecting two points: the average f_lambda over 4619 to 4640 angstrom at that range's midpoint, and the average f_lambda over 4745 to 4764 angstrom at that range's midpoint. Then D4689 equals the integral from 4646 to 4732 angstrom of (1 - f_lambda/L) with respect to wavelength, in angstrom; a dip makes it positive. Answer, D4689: 4.1 angstrom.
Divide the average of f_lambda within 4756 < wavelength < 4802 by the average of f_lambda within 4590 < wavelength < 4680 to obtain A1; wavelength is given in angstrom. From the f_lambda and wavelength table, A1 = 1.0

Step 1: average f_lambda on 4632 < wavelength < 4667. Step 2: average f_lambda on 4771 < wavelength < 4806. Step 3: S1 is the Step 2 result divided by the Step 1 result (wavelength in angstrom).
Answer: 1.06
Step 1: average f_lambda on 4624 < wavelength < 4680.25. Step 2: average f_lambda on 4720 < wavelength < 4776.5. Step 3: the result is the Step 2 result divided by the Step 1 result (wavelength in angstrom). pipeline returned 1.0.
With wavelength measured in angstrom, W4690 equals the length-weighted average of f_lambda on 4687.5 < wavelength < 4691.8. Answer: 1.05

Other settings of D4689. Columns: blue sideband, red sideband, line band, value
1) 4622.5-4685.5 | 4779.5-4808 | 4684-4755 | 1.06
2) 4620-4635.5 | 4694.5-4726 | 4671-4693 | 0.68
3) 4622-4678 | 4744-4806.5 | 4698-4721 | 0.81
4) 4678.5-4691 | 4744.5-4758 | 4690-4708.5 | 0.51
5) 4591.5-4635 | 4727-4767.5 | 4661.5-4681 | 1.12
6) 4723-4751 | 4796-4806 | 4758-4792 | 0.80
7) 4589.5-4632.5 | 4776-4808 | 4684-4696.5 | 0.70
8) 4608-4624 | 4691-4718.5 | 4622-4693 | 1.65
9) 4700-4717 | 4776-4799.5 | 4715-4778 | -1.72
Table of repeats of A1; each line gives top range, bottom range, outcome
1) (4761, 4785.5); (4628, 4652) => 1.03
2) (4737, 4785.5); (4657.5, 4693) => 1.06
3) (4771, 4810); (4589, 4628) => 1.02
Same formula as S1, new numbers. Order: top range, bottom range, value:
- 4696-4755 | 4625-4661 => 1.00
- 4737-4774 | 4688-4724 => 1.04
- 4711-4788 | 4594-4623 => 1.00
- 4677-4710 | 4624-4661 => 0.96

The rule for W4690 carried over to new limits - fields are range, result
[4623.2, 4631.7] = 1.14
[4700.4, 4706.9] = 1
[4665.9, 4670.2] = 0.991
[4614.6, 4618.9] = 1.13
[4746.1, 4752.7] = 1.12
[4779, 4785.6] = 1.1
